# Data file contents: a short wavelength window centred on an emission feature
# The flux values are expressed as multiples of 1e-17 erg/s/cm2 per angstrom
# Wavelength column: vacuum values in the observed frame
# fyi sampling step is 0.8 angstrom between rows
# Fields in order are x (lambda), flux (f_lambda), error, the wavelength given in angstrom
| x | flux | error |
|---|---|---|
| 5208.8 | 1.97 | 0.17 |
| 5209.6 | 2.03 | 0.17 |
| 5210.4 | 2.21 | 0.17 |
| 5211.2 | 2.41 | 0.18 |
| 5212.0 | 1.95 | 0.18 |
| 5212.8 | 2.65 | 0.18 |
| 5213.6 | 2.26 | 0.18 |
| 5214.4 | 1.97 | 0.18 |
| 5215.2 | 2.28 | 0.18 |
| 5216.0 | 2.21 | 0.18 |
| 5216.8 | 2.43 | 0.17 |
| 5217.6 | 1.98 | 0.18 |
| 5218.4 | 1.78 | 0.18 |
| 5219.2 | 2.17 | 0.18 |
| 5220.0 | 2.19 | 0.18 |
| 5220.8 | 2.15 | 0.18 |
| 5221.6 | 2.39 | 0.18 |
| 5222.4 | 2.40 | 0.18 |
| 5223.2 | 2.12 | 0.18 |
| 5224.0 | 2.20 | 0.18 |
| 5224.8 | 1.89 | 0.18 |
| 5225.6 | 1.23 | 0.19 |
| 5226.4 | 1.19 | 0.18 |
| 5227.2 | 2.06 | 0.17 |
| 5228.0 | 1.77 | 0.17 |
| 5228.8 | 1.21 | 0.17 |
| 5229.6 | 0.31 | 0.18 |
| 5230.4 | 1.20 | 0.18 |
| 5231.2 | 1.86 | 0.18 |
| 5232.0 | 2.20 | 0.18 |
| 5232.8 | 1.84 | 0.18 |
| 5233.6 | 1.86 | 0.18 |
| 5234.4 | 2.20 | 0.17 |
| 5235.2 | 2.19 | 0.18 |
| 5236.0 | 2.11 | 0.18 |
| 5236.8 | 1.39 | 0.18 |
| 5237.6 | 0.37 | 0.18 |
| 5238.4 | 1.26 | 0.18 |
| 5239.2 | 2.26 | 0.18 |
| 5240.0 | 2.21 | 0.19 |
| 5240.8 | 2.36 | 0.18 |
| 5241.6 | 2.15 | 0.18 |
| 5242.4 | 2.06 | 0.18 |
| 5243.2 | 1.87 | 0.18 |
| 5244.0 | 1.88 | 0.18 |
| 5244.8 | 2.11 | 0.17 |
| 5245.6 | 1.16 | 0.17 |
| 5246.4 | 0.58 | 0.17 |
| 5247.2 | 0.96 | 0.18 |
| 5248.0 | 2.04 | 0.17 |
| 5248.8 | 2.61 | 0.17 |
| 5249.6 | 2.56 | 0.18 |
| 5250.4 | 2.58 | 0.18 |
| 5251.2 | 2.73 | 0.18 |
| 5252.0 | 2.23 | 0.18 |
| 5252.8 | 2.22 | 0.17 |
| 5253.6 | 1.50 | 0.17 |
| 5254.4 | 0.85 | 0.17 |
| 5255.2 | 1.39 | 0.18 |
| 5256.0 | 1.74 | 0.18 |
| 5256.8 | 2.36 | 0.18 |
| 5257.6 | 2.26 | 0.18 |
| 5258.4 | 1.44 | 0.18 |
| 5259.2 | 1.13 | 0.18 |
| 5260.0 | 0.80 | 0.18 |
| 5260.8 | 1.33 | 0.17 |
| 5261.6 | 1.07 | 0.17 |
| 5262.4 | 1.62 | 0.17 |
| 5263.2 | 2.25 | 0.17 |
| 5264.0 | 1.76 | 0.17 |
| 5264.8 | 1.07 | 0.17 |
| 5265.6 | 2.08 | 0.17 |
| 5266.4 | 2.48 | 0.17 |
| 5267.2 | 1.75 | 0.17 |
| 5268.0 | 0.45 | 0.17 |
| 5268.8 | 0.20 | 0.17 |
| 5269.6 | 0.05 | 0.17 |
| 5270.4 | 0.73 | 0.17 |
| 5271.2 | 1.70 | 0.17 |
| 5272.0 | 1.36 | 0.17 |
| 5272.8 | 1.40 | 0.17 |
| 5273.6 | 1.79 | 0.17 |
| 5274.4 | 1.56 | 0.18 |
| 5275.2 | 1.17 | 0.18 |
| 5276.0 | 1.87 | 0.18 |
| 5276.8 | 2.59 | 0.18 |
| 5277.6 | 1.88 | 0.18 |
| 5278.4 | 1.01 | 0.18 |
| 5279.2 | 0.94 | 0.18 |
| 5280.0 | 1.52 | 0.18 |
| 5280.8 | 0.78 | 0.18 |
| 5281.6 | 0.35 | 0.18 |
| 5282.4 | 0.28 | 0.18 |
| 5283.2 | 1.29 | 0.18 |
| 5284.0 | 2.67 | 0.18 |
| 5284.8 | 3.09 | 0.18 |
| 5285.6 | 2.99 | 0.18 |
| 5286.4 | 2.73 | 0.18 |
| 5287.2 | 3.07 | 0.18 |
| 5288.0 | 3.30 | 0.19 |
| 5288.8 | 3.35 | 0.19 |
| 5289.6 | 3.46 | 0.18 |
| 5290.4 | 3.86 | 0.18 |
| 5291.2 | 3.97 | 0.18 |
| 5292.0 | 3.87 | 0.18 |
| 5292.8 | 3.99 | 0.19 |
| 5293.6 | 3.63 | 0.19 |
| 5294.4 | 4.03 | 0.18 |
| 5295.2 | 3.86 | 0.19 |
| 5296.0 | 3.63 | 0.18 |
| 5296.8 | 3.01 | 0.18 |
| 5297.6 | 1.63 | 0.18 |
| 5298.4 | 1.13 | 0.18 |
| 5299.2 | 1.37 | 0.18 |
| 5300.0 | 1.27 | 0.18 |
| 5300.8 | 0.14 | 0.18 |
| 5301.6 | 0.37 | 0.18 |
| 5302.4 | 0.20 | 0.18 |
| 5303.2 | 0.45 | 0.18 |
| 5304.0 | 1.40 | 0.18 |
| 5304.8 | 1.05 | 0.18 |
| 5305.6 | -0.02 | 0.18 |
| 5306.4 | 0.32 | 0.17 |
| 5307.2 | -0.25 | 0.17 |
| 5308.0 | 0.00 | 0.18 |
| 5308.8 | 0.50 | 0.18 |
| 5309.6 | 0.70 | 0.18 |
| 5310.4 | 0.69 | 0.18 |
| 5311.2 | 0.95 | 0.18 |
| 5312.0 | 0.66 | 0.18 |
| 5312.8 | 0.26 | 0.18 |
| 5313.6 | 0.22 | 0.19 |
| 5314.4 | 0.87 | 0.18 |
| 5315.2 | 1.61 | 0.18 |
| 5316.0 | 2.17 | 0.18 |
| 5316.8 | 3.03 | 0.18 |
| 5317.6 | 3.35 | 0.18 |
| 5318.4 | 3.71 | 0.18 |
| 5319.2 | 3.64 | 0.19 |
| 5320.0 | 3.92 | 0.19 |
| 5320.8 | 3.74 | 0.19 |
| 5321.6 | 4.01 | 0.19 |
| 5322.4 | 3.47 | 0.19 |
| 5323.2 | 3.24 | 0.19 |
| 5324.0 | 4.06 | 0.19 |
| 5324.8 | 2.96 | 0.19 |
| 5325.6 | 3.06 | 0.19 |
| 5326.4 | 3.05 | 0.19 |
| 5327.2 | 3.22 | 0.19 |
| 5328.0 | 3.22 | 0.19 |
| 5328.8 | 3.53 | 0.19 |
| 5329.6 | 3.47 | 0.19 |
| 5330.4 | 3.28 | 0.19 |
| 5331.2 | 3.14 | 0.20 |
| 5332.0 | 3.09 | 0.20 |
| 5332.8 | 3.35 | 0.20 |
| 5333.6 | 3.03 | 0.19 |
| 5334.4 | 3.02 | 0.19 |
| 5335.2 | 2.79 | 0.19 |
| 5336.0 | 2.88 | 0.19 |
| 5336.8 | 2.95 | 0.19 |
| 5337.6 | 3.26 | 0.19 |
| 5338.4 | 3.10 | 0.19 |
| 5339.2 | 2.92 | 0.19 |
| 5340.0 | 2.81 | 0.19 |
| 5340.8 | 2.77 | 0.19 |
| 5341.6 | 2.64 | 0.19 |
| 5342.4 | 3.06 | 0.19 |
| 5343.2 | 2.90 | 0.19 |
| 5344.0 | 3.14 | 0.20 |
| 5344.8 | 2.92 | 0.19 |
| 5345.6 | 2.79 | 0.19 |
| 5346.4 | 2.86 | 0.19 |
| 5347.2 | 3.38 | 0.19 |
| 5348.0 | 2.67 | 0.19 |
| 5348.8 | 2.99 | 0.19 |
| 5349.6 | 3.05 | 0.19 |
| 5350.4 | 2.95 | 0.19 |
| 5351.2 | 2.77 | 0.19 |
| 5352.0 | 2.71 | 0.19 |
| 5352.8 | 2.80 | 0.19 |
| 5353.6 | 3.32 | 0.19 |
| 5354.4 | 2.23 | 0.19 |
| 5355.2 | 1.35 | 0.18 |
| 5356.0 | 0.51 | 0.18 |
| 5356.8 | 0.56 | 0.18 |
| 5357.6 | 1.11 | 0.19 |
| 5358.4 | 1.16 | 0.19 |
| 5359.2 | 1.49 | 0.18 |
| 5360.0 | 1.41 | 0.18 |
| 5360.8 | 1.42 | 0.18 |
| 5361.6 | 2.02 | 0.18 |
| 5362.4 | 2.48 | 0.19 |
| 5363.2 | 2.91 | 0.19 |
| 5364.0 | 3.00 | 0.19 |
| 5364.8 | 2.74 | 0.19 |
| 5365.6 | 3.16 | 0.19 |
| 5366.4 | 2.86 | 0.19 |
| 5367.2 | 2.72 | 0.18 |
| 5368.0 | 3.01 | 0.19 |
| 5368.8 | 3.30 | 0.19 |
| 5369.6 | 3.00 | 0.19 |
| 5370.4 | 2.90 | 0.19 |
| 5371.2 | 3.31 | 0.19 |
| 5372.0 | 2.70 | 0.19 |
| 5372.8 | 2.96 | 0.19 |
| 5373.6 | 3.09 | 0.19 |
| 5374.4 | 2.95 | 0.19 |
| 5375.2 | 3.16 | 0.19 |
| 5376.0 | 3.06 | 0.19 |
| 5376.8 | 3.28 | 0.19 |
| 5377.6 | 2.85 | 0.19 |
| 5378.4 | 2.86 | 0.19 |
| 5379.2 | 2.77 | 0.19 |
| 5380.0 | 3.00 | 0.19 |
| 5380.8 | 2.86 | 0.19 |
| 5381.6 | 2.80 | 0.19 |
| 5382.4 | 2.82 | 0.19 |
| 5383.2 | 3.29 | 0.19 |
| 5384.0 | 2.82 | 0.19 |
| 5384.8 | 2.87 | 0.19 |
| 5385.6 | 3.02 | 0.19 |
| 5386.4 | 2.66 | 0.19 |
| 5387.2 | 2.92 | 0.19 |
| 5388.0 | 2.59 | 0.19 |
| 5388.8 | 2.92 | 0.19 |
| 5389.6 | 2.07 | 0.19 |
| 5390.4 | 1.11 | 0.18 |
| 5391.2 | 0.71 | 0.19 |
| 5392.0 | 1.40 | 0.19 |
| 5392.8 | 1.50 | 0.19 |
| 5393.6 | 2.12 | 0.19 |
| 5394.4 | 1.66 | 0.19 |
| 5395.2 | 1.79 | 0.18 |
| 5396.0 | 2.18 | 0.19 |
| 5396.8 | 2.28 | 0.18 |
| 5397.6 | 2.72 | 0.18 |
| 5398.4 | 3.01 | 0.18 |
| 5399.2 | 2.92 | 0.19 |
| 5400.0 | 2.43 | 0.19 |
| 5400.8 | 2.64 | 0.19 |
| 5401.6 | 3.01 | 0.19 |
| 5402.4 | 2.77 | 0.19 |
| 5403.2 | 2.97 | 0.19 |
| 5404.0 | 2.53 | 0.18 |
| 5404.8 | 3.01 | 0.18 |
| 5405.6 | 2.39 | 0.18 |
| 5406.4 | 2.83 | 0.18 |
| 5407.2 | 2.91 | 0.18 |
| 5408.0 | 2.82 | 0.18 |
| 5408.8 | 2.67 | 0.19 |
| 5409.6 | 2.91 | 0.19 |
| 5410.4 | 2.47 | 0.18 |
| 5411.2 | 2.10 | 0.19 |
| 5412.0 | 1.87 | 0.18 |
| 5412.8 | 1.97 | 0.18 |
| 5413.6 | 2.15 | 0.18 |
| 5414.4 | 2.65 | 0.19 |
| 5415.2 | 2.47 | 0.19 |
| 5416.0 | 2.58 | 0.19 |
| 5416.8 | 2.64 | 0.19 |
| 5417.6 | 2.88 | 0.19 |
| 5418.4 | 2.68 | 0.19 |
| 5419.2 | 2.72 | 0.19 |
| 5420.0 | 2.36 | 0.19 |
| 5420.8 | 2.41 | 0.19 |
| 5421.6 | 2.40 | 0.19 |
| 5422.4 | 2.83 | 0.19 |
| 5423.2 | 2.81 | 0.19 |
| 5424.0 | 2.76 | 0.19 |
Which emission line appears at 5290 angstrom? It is Ly-alpha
